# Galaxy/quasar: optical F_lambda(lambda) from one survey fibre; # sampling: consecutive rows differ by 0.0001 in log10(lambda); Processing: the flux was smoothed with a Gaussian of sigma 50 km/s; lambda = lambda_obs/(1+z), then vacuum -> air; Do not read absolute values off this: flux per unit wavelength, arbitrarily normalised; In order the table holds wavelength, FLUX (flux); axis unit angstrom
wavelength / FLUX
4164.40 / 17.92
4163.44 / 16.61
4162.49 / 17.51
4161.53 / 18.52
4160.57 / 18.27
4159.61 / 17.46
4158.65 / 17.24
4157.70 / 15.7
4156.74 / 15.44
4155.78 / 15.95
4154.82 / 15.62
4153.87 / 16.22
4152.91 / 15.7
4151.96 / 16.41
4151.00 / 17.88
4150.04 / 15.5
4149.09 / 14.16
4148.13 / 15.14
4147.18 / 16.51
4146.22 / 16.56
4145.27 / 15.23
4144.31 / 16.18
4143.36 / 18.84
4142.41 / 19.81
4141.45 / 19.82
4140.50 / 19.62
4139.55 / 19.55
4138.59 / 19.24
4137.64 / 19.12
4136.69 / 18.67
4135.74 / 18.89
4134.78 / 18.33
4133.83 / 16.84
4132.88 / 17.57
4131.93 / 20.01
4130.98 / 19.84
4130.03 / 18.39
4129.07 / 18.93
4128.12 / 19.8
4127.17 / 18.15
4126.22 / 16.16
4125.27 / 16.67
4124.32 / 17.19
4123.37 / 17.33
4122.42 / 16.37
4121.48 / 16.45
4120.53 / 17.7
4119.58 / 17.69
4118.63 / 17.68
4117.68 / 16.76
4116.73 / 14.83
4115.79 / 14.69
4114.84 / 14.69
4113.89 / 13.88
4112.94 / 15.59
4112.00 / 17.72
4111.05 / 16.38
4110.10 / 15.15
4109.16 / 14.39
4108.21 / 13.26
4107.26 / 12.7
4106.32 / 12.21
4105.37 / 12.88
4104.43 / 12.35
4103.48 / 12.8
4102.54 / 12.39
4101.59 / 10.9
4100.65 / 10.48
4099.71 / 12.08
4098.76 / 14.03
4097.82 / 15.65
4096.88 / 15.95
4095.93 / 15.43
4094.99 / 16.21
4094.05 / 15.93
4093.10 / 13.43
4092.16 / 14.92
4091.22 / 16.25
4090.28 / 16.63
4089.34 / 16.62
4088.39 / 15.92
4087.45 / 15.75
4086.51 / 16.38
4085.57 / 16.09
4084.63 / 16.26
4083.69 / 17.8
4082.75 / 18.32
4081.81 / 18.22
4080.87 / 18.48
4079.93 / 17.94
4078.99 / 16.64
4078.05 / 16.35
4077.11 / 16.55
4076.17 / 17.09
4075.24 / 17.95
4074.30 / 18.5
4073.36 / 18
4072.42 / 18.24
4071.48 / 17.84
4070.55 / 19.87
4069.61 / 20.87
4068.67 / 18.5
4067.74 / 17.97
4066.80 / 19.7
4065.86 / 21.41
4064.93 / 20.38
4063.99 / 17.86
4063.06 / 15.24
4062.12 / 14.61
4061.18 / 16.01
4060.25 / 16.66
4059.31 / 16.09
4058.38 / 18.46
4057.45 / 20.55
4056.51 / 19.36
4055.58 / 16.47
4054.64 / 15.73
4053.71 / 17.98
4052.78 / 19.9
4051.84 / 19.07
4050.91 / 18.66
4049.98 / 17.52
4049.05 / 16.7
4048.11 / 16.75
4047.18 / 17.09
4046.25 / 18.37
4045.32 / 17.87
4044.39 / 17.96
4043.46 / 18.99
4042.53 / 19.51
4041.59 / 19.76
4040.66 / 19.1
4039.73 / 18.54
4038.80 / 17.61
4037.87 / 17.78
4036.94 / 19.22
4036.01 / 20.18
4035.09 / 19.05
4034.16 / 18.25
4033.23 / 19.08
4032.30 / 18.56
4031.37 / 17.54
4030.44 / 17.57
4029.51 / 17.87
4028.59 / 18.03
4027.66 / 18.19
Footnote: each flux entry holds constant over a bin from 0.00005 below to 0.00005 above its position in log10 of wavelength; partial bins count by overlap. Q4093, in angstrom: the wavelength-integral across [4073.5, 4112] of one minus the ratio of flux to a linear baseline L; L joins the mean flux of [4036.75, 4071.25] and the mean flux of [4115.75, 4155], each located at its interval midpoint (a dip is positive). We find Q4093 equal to 5.37 angstrom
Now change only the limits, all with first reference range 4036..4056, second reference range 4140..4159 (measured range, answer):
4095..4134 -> 3.5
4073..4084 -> 0.0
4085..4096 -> 1.1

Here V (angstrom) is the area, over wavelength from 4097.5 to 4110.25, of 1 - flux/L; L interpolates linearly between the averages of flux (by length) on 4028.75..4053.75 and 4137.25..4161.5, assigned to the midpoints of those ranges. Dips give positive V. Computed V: 3.5 angstrom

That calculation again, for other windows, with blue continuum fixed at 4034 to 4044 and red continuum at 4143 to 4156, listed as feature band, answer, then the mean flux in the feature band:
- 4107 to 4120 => 1.2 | 15.4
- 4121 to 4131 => -0.6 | 17.7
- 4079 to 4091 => 0.5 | 17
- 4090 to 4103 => 2.4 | 14.3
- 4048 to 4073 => 0.4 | 18.1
